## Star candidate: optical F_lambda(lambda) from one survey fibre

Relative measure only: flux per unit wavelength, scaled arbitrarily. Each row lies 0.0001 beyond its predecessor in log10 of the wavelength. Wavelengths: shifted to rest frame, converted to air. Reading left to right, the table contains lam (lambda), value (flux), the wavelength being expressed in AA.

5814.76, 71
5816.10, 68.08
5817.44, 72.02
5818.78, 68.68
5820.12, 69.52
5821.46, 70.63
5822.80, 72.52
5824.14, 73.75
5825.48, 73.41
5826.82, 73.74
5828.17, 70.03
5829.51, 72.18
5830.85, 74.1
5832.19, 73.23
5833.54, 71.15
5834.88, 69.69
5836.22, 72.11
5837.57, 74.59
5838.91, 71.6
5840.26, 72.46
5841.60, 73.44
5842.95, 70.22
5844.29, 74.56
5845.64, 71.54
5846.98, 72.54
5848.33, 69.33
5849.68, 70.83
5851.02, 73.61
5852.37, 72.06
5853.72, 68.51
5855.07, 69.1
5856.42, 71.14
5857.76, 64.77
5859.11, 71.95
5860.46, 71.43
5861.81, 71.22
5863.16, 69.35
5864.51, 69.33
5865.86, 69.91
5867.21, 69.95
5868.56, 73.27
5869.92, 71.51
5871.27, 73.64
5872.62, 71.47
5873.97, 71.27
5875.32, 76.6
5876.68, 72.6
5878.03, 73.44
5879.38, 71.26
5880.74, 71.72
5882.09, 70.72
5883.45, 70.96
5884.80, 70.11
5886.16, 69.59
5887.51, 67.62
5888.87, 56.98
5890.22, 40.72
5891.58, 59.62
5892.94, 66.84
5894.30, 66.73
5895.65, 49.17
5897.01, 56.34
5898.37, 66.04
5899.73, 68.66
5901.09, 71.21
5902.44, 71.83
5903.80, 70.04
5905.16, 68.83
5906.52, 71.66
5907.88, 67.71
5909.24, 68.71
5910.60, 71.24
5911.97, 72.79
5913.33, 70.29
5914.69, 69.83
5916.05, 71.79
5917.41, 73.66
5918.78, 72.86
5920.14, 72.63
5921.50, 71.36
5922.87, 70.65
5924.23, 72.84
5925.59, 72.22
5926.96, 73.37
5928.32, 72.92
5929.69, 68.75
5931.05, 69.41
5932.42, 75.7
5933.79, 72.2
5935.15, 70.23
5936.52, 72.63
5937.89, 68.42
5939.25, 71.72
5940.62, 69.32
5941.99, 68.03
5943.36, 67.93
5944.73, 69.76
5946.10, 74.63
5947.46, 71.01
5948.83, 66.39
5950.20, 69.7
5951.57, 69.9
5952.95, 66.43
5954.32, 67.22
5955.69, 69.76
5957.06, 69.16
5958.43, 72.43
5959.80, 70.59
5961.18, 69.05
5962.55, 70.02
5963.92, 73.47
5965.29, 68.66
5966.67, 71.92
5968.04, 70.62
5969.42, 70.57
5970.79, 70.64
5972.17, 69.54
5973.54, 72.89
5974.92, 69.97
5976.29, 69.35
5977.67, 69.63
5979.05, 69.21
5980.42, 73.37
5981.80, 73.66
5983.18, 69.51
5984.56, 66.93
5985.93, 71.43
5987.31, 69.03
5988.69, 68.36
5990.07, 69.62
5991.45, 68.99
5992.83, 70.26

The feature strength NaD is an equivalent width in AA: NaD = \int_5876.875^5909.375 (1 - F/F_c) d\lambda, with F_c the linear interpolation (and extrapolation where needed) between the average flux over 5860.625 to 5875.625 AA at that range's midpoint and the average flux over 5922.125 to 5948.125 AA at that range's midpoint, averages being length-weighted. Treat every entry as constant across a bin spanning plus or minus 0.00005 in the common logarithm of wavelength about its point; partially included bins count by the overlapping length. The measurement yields 2.4 AA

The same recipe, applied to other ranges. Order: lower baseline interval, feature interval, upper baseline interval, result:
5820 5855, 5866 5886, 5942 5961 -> -0.2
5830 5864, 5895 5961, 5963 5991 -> 0.9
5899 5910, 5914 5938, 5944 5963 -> -0.7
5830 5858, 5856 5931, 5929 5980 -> 1.9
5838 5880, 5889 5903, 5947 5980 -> 1.9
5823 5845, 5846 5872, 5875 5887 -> 0.5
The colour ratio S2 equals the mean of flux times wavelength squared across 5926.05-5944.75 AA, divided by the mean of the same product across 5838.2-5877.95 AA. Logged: 1.0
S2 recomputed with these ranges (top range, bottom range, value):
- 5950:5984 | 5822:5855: 1.02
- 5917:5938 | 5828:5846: 1.03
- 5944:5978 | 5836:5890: 1.03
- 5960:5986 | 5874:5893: 1.08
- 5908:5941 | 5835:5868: 1.03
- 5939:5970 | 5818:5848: 1.01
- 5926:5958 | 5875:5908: 1.07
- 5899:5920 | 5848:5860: 1.03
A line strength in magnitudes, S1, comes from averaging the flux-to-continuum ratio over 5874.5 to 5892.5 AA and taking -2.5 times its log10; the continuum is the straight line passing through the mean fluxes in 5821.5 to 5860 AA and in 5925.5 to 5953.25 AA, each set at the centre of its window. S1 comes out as 0.06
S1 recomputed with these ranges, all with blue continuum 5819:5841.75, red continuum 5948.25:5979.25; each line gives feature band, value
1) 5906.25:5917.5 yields 0.00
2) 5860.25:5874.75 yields 0.01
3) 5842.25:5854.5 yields 0.01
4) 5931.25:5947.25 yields -0.01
